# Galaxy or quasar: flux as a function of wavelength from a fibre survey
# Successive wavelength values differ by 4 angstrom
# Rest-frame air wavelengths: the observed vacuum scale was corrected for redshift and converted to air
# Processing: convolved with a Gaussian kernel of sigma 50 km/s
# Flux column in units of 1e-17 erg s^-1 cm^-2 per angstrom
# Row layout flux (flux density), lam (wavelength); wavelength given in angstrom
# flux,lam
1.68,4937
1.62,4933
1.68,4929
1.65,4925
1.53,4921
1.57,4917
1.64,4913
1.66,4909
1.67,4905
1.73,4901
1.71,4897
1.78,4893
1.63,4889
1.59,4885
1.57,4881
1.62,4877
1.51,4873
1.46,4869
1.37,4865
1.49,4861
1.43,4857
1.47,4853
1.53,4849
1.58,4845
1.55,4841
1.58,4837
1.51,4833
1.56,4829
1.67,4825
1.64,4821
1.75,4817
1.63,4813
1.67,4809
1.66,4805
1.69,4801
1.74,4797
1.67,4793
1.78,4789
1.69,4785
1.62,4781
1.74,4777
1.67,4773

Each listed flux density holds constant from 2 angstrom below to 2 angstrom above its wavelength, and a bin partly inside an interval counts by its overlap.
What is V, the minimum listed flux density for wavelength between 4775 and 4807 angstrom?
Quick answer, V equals 1.62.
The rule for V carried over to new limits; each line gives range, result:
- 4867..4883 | 1.46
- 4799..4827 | 1.63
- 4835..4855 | 1.47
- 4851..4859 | 1.43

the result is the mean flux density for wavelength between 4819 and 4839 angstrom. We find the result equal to 1.59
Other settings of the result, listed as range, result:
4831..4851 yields 1.55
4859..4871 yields 1.44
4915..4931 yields 1.61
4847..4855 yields 1.5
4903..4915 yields 1.66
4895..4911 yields 1.69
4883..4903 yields 1.69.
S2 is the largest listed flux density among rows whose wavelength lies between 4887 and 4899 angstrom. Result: 1.78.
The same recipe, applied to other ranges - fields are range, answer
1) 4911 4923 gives 1.64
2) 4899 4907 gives 1.73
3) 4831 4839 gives 1.58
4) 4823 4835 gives 1.67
